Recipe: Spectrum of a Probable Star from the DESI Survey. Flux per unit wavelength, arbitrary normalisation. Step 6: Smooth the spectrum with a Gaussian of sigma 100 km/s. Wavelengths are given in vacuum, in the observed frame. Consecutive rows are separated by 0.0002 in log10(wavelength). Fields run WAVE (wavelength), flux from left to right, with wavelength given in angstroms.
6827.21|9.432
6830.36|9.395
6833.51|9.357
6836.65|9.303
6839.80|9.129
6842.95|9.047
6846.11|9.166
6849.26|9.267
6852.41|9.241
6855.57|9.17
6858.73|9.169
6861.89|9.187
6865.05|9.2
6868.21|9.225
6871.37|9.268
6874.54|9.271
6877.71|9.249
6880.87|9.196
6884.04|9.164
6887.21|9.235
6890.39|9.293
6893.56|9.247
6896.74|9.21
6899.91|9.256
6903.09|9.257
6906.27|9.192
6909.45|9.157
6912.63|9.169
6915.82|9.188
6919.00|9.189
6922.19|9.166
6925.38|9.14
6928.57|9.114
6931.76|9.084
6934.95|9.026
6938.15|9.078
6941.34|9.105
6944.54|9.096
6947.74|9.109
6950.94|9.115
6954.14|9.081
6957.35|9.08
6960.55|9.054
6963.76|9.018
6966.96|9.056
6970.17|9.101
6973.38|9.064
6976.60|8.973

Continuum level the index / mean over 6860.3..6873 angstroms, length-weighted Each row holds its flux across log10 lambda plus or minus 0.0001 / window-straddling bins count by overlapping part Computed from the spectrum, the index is 9.22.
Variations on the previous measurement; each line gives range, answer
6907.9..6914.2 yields 9.17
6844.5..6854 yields 9.22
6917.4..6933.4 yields 9.14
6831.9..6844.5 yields 9.21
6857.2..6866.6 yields 9.19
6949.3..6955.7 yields 9.1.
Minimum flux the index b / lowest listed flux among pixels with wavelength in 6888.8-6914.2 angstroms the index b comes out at 9.157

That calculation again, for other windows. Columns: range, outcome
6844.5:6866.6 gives 9.166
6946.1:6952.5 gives 9.109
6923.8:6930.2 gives 9.114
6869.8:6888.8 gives 9.164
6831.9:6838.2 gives 9.303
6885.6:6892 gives 9.235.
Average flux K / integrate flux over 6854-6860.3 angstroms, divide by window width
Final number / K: 9.17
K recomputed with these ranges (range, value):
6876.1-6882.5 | 9.23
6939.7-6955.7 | 9.1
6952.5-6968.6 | 9.06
